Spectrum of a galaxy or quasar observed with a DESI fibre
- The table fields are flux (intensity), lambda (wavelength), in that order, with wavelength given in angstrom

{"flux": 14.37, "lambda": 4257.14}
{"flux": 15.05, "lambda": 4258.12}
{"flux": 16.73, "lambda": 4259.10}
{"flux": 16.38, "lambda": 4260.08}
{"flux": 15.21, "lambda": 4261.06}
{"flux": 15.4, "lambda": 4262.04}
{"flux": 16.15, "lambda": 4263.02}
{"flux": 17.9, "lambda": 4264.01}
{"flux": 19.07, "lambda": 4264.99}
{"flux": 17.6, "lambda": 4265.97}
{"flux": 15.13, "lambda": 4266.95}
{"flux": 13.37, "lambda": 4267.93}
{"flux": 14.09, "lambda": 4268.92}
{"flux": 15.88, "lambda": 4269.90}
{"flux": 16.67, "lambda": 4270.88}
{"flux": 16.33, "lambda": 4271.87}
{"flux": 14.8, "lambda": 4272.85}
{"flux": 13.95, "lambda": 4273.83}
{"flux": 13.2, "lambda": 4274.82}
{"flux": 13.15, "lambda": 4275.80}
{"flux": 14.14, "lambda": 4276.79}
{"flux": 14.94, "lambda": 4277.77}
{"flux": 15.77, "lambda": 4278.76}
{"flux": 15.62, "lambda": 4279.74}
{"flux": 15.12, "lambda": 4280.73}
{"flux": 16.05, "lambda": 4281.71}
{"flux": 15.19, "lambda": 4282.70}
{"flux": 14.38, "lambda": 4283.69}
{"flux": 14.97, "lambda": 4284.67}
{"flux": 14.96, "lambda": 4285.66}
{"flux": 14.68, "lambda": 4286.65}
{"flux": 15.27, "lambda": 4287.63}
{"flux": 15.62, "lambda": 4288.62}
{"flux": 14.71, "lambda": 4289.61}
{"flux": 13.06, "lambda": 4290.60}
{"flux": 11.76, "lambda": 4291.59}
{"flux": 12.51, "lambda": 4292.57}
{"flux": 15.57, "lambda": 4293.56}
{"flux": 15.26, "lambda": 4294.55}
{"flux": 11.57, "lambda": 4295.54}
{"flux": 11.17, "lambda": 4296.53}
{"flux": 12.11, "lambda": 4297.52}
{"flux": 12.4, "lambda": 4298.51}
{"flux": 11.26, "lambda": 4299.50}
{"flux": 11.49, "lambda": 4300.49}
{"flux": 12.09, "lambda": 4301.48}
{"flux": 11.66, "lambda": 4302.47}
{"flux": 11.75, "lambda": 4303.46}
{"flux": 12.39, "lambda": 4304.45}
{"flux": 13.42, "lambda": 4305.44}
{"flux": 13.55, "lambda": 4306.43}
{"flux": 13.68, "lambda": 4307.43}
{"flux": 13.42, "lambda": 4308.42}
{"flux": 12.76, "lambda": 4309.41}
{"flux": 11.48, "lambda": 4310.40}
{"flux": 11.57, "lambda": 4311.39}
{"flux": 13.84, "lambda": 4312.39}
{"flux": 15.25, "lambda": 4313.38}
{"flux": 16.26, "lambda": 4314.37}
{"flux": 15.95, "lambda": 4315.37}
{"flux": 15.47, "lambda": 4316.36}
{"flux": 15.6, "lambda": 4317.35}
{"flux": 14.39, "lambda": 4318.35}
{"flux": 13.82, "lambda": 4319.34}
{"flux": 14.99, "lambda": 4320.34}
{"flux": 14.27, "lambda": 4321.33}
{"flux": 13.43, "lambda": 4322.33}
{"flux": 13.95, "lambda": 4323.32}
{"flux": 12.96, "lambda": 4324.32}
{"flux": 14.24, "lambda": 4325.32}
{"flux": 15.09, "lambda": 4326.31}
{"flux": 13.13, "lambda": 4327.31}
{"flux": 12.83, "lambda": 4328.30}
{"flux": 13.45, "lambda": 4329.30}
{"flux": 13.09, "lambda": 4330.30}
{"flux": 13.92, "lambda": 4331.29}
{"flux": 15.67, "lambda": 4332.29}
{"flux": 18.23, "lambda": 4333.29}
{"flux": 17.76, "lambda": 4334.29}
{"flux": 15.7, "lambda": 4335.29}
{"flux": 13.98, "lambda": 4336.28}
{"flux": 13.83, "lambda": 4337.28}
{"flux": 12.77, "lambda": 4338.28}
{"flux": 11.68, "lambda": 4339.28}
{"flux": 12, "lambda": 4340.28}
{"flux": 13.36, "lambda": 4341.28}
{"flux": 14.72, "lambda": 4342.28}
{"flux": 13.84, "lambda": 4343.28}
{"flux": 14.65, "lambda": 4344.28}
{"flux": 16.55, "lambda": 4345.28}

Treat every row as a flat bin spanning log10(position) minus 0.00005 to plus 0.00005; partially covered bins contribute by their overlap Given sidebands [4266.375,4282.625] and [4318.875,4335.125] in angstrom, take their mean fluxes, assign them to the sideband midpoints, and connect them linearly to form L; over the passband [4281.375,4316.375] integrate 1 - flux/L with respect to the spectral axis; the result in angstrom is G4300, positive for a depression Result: 2.8 angstrom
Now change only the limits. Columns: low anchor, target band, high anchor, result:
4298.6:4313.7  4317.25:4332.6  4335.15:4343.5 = -1.07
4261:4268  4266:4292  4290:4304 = -0.28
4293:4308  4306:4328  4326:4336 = -0.33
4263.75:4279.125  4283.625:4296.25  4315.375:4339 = 0.78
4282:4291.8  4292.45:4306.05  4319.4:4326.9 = 1.81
